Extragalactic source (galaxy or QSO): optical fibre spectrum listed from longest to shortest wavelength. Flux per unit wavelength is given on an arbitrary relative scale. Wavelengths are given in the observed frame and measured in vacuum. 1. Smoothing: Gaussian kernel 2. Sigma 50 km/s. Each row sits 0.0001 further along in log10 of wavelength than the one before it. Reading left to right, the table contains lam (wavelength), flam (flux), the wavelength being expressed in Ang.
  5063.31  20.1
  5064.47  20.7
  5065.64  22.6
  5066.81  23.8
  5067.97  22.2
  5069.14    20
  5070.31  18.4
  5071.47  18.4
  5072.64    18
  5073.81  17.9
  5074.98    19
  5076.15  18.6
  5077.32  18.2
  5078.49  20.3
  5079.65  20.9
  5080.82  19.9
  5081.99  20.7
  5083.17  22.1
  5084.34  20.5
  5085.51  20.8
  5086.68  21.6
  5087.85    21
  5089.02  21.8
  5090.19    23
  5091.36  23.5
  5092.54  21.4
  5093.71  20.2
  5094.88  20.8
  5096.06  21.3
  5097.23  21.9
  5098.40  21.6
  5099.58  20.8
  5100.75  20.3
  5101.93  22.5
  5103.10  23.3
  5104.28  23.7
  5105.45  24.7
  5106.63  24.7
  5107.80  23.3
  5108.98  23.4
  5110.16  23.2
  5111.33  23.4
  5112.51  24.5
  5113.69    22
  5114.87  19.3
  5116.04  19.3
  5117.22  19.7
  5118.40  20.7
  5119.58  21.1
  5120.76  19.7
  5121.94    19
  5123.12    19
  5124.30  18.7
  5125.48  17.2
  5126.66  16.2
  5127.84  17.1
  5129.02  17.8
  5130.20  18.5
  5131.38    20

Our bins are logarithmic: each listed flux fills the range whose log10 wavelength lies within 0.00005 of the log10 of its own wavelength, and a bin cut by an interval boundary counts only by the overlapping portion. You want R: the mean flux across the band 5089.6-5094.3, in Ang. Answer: 22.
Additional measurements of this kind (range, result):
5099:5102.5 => 21.2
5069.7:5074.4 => 18.2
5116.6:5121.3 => 20.3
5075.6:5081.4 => 19.6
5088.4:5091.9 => 22.8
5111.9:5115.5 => 21.9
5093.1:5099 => 21.2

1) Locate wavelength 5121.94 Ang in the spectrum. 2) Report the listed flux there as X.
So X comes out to 19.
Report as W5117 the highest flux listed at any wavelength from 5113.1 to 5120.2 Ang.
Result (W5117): 22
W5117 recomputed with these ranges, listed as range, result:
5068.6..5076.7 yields 20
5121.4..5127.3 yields 19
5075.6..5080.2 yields 20.9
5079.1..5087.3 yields 22.1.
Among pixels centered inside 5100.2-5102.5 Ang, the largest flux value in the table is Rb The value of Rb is 22.5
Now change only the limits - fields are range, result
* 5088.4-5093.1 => 23.5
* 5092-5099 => 21.9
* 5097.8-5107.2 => 24.7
